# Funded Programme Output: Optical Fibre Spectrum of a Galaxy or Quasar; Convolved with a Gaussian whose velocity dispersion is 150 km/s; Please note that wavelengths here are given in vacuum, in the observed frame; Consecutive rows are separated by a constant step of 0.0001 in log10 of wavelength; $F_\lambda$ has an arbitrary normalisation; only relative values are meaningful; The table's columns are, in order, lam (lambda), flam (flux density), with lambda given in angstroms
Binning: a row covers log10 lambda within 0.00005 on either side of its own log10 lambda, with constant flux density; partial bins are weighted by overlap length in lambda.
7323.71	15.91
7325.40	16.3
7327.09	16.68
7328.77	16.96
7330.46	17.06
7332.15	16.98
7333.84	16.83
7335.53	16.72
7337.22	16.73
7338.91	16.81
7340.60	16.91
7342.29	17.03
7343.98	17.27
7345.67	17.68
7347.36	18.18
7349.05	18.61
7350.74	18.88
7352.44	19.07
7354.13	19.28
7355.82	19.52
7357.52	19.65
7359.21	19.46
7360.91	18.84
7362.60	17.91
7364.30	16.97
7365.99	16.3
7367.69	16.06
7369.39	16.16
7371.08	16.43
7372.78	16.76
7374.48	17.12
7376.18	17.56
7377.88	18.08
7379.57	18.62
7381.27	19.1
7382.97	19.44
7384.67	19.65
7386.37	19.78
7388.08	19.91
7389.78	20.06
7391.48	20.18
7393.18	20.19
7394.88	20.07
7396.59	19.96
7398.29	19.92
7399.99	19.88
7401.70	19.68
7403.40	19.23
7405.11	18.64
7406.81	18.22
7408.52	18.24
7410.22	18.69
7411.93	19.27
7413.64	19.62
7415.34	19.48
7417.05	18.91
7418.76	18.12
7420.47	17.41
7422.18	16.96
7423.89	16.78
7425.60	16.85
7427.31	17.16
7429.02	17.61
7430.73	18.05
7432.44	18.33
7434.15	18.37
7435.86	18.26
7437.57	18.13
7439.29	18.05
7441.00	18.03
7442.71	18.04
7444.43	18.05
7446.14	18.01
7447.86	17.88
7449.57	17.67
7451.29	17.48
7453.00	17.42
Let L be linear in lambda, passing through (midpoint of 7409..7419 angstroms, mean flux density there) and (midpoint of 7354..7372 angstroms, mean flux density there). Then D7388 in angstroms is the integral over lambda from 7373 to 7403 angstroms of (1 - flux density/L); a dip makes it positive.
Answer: -1.44 angstroms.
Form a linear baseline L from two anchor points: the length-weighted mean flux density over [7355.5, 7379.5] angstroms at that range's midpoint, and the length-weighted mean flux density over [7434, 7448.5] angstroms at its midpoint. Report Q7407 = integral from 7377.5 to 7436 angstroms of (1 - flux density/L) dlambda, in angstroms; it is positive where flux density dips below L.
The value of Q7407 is -3.2 angstroms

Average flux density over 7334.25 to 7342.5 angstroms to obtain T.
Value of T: 16.8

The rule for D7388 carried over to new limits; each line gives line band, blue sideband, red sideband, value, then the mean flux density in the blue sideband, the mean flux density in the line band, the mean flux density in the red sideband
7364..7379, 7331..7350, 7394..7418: 1.12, 17.3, 16.9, 19.3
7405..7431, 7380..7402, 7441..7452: 1.04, 19.8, 18.1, 17.9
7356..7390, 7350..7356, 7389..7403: 2.36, 19.2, 18.2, 20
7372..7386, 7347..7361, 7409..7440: 0.29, 19.1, 18.4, 18.1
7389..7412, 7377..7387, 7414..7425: -1.10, 19.1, 19.5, 18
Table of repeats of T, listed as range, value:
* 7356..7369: 17.9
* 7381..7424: 19.2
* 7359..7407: 18.6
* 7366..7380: 17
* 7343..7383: 18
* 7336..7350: 17.4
